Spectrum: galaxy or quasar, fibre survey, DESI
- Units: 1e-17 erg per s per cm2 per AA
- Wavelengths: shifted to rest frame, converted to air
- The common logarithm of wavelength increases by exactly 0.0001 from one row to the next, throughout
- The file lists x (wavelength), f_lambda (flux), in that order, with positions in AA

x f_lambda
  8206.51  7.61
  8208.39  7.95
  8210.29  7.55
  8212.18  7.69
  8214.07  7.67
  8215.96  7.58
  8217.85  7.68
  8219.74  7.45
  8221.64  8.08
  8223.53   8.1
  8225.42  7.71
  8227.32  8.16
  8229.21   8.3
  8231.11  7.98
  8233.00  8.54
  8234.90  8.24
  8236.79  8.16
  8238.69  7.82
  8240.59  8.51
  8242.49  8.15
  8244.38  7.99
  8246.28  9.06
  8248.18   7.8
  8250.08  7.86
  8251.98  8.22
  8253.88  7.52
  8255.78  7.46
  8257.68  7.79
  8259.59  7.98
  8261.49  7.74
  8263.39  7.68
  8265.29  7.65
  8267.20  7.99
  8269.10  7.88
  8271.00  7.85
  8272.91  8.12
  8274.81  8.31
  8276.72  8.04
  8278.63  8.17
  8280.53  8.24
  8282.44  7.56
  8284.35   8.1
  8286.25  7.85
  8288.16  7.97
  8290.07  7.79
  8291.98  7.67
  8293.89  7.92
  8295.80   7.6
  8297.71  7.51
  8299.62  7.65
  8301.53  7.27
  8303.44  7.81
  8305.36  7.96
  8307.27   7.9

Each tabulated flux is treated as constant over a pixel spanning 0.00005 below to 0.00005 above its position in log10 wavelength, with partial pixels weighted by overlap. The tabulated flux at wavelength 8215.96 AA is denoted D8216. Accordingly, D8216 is 7.58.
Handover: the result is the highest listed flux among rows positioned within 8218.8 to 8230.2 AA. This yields 8.3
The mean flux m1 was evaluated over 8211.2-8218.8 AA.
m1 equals 7.66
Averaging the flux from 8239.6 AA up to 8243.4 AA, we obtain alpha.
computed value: 8.32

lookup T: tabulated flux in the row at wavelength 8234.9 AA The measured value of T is 8.24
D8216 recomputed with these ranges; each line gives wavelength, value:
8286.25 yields 7.85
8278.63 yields 8.17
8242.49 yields 8.15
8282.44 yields 7.56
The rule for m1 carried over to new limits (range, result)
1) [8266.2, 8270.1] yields 7.93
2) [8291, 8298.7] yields 7.68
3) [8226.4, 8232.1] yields 8.16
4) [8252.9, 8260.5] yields 7.68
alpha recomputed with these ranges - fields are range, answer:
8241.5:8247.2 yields 8.4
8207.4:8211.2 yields 7.75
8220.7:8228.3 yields 8.02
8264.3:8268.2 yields 7.82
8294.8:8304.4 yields 7.57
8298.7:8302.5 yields 7.47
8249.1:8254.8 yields 7.87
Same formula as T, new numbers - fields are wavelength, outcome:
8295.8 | 7.6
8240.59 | 8.51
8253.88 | 7.52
